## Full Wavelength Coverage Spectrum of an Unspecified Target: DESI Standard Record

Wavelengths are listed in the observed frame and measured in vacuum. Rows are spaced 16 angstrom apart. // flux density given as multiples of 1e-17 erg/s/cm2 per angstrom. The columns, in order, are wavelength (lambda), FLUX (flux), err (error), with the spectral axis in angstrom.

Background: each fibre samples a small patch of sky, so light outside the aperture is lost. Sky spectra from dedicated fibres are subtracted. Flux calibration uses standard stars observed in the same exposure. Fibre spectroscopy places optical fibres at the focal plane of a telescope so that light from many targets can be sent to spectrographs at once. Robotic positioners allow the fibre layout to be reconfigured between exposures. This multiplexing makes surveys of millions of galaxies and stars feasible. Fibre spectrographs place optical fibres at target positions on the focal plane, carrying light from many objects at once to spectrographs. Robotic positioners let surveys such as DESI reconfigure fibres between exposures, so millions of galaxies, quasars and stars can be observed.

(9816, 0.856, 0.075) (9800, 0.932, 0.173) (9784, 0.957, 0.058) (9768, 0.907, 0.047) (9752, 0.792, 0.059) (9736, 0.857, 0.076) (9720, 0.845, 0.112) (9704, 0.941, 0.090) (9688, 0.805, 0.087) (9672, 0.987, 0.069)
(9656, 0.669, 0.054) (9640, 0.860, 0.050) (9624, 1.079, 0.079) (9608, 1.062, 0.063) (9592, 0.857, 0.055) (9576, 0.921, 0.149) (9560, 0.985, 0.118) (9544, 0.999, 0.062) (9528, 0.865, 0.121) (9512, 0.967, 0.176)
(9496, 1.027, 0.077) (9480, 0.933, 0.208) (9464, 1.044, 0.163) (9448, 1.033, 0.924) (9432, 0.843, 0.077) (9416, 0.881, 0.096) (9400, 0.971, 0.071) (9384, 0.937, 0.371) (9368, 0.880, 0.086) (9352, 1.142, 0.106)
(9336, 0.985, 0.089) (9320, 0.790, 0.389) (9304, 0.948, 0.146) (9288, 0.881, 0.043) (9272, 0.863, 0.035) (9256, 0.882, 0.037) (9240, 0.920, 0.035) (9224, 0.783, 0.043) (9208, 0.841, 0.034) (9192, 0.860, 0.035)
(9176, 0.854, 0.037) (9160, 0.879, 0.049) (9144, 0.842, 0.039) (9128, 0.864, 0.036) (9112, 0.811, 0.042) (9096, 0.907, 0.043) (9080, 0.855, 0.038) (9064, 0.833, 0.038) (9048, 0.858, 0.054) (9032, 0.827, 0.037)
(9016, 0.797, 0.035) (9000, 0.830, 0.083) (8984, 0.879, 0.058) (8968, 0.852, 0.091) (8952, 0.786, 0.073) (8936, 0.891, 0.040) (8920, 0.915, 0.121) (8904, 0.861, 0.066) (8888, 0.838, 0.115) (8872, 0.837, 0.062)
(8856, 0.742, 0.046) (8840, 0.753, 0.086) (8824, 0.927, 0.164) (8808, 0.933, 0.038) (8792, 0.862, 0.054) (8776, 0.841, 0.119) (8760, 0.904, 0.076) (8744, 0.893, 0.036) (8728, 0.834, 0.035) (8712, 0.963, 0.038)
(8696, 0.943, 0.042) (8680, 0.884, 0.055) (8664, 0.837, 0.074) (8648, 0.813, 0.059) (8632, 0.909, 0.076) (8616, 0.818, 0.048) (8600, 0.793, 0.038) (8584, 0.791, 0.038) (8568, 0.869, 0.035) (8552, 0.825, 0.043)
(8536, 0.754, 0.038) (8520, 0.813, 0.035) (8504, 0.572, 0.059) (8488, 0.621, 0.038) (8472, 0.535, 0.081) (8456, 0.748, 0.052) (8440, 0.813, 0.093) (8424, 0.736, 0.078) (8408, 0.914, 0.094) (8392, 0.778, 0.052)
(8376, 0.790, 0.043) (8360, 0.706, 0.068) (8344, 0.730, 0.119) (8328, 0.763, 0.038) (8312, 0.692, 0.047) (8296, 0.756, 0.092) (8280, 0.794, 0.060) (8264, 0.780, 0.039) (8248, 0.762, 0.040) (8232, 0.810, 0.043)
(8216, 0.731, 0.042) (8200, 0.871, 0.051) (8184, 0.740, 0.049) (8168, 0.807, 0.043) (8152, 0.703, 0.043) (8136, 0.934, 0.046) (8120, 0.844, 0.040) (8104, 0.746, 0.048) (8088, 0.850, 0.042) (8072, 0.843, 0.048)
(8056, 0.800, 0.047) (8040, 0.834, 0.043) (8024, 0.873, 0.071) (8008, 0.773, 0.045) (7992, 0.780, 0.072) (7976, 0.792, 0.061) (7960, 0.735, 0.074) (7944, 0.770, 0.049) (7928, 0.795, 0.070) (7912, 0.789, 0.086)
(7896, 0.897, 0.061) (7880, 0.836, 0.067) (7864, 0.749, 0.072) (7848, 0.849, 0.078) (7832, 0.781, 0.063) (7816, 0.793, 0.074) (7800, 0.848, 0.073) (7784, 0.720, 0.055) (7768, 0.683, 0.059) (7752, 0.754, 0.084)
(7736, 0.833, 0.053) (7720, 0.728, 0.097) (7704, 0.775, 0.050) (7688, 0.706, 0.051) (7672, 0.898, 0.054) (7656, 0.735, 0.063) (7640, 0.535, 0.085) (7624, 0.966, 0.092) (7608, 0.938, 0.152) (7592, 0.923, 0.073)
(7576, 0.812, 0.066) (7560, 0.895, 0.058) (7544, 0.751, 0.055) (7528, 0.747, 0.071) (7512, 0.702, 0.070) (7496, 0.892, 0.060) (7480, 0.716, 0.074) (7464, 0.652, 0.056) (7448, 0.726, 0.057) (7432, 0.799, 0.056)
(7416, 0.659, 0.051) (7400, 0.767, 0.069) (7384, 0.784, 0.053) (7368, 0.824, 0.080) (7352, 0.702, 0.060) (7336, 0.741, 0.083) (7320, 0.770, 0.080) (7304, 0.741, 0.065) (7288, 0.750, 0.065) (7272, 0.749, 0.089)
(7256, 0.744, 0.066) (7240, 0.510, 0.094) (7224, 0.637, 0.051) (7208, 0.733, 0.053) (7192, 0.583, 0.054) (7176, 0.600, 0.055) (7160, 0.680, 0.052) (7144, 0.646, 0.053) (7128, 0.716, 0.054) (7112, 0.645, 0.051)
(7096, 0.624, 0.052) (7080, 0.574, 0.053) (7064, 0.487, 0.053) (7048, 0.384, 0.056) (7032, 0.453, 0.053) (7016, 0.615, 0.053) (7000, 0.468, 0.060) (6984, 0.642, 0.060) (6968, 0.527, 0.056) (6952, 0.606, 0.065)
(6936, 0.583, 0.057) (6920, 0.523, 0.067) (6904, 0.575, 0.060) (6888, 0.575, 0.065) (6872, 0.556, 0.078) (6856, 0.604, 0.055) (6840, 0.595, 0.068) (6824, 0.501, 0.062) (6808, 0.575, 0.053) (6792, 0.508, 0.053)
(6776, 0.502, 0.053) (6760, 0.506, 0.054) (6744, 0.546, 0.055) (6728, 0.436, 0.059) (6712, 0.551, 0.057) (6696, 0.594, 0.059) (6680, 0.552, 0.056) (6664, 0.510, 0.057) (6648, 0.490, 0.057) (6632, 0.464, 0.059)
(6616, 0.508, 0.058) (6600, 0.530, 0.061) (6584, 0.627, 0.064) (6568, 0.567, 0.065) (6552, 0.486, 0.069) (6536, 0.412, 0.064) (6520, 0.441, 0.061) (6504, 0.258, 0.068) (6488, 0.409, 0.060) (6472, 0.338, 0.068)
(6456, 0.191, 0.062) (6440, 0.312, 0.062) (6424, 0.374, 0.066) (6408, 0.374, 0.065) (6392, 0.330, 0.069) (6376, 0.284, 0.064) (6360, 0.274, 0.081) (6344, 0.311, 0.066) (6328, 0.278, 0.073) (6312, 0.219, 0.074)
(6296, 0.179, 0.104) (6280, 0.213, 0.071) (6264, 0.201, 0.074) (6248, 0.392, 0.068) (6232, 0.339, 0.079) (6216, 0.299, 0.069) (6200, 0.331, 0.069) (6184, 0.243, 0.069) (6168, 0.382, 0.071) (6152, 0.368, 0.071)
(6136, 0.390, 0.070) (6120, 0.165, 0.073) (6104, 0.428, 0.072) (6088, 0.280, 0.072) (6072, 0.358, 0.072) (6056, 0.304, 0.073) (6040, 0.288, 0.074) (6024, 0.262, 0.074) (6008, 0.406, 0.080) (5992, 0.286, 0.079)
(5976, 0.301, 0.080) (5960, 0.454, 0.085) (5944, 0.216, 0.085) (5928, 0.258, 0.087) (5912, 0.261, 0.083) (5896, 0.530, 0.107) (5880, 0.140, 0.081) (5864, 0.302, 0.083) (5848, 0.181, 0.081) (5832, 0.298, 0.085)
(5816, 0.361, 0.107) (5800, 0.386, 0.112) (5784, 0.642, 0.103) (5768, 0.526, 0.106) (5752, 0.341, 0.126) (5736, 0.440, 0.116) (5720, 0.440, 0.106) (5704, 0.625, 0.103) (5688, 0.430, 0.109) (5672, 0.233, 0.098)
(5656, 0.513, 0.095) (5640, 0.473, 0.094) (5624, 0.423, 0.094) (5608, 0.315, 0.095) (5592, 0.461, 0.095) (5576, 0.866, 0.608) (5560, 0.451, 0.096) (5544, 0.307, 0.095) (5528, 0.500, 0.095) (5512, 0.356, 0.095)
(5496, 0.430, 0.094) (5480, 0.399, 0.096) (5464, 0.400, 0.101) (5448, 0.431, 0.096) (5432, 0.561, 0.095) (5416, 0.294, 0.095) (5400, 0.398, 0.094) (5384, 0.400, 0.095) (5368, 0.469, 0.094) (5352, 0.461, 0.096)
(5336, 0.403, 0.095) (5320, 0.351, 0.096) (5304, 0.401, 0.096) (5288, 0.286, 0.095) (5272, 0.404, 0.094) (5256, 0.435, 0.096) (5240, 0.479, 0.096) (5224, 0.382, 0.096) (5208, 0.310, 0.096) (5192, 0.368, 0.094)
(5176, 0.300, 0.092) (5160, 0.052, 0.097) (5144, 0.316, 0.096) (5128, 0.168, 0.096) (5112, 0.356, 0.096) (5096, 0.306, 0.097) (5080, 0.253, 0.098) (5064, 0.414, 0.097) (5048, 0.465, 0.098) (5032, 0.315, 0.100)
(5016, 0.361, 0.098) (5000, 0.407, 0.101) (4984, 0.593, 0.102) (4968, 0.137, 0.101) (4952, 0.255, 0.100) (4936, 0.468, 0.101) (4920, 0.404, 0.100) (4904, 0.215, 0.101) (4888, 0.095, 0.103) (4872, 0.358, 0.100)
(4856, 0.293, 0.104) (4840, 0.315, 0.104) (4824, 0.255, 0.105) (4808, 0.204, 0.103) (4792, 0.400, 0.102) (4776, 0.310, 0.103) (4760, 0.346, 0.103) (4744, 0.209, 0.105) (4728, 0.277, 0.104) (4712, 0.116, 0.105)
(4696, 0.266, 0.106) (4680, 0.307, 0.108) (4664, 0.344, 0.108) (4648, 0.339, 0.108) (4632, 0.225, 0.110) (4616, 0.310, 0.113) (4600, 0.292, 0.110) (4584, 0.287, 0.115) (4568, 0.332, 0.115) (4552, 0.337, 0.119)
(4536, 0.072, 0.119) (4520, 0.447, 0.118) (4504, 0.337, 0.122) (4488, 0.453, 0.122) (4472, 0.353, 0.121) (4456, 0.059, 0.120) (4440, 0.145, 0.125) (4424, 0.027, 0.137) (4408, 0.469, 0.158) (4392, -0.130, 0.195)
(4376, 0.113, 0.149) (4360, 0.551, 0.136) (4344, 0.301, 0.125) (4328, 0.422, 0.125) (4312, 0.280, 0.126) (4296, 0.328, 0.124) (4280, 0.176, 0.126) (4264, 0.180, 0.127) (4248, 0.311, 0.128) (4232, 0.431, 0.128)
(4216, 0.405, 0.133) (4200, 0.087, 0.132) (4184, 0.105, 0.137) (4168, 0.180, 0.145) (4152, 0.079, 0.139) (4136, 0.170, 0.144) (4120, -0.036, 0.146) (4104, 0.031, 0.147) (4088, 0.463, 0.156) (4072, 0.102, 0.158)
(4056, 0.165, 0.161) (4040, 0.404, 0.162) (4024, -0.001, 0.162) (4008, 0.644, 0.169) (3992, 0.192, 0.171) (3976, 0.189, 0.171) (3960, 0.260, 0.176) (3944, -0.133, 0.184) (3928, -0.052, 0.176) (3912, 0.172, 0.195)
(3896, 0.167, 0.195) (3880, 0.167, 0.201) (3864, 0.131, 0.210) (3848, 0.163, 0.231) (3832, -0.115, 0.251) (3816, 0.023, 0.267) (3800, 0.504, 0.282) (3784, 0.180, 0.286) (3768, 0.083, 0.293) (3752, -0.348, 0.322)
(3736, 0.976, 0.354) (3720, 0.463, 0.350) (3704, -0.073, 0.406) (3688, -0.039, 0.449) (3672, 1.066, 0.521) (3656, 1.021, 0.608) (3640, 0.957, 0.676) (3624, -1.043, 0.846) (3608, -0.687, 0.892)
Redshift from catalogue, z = 0.64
